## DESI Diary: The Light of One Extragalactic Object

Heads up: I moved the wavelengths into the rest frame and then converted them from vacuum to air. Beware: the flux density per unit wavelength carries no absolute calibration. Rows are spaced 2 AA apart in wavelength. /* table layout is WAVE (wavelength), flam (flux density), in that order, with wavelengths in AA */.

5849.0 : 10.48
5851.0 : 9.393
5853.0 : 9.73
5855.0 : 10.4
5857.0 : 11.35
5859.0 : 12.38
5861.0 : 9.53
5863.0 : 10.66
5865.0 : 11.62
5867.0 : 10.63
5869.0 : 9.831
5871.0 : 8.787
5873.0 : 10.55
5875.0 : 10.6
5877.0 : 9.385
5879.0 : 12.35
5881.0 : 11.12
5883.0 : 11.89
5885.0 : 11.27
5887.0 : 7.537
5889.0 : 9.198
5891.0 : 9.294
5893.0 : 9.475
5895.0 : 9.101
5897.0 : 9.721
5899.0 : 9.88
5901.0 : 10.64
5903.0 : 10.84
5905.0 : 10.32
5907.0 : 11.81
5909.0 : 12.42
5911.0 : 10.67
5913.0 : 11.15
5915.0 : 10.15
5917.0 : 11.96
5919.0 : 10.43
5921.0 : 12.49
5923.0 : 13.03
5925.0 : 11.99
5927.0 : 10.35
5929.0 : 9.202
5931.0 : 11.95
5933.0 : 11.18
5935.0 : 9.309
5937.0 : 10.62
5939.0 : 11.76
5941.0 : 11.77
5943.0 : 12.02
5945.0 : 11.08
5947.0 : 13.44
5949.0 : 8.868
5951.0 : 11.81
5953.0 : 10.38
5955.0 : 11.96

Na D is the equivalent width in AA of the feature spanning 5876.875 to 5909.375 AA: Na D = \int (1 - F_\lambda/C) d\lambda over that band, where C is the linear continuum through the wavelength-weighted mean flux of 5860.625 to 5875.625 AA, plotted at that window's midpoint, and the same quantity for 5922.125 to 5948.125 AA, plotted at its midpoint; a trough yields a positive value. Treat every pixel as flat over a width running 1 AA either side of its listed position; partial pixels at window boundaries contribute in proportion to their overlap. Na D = 1.0 AA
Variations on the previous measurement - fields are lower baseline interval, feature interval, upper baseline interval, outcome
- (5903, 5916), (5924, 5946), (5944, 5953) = 0.3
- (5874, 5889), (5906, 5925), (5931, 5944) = -1.2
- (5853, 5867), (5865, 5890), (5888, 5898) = -0.6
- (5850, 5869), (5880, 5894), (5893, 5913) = 0.8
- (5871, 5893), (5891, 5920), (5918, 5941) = 0.3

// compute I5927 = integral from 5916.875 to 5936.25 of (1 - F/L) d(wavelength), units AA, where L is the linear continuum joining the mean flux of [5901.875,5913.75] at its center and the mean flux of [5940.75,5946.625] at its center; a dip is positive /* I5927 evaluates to 0.6 AA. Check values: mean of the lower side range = 11.2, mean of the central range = 11.1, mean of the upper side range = 11.8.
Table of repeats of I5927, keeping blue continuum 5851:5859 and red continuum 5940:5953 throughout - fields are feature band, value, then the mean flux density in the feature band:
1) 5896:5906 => 0.7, 10.3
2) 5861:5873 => 0.5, 10.3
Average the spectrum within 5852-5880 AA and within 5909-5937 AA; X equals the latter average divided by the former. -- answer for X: 1.05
